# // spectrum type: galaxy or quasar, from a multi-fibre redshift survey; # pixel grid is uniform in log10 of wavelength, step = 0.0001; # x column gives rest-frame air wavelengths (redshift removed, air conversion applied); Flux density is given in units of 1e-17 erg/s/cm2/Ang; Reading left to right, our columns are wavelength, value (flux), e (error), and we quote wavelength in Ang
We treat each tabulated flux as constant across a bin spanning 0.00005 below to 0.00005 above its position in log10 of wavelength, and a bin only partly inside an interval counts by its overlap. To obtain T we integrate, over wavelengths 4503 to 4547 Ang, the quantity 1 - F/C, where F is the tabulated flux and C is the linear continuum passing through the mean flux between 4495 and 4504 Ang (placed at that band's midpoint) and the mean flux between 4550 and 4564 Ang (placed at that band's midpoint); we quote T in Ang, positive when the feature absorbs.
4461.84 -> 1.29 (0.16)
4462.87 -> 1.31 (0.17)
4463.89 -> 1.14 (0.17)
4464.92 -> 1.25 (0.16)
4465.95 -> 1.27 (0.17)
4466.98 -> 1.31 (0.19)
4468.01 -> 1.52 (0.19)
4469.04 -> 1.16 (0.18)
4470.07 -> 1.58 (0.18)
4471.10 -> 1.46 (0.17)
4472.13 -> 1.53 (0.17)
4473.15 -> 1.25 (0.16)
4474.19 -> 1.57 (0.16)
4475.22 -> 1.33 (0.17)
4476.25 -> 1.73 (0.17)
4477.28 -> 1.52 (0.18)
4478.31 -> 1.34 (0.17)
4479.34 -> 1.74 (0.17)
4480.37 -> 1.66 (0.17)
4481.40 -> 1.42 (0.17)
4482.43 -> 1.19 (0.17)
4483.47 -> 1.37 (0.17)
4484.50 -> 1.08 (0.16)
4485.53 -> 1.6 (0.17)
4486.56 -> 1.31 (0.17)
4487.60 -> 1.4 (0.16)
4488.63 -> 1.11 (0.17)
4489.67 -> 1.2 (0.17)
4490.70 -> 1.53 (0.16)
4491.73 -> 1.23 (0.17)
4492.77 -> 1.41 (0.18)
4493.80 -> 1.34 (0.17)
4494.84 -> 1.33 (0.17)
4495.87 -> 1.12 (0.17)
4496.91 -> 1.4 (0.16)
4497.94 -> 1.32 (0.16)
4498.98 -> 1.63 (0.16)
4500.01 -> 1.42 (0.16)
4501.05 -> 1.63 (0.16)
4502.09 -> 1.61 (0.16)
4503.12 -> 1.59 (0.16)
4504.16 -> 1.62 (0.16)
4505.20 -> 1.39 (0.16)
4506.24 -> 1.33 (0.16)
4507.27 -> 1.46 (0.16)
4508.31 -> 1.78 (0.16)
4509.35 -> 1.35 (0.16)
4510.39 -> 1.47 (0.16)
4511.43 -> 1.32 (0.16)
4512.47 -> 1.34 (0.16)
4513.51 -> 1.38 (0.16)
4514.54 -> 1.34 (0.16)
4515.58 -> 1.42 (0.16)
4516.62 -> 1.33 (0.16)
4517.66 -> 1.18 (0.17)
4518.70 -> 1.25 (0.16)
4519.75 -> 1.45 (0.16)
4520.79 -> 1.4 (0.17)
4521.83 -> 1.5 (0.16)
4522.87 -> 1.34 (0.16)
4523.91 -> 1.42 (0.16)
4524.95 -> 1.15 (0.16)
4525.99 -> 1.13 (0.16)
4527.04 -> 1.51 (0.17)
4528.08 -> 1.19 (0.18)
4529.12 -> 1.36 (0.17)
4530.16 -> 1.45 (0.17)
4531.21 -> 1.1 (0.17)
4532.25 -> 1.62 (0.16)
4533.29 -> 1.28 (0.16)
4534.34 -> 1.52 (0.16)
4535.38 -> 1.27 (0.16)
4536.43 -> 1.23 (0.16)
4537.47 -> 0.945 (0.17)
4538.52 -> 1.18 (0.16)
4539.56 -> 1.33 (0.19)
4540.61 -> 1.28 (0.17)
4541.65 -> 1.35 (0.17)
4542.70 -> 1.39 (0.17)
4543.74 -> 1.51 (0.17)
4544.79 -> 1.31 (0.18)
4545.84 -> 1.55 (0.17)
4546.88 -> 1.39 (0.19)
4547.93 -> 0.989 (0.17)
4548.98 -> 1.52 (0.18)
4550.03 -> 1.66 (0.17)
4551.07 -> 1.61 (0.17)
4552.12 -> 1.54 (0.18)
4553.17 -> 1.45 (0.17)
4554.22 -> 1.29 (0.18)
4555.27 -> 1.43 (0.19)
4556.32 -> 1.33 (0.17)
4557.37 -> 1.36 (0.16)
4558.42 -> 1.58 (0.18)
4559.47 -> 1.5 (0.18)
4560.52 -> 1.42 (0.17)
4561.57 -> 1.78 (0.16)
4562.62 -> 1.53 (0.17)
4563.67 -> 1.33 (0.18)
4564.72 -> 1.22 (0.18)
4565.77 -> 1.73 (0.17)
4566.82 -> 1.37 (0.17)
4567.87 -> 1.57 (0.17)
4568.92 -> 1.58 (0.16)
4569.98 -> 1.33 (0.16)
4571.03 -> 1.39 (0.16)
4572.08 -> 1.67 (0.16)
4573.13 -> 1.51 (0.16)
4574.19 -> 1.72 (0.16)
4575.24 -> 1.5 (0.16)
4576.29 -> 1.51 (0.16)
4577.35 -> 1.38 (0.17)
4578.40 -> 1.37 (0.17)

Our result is 3.3 Ang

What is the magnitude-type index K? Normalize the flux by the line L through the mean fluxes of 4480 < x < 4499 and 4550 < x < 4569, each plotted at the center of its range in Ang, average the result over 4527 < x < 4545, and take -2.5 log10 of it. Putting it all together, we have 0.091 mag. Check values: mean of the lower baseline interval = 1.34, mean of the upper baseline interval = 1.48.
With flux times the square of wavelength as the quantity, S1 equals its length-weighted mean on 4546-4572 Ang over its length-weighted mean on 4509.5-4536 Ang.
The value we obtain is 1.1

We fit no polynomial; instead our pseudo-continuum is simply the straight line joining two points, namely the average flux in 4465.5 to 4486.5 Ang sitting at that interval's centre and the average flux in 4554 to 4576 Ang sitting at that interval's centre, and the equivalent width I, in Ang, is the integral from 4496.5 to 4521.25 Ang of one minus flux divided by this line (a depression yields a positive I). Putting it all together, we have 0.3 Ang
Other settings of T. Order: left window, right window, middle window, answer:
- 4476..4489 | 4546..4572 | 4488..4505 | 0.2 Ang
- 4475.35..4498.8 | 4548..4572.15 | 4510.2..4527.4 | 0.9 Ang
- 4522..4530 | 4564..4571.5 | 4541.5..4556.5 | -0.4 Ang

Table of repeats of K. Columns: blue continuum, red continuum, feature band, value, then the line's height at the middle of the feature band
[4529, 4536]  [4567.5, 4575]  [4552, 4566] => 0.021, 1.48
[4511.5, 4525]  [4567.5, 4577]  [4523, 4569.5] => 0.040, 1.44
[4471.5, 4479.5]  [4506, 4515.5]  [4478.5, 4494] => 0.074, 1.47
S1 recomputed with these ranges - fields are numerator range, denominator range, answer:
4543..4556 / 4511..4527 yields 1.09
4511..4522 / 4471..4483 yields 0.93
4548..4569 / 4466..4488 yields 1.07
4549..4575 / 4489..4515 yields 1.08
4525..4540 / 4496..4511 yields 0.88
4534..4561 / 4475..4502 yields 1.01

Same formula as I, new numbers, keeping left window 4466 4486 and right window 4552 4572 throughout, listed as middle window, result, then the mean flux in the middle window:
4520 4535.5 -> 1.05 Ang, 1.35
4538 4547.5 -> 0.62 Ang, 1.36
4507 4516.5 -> 0.15 Ang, 1.42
